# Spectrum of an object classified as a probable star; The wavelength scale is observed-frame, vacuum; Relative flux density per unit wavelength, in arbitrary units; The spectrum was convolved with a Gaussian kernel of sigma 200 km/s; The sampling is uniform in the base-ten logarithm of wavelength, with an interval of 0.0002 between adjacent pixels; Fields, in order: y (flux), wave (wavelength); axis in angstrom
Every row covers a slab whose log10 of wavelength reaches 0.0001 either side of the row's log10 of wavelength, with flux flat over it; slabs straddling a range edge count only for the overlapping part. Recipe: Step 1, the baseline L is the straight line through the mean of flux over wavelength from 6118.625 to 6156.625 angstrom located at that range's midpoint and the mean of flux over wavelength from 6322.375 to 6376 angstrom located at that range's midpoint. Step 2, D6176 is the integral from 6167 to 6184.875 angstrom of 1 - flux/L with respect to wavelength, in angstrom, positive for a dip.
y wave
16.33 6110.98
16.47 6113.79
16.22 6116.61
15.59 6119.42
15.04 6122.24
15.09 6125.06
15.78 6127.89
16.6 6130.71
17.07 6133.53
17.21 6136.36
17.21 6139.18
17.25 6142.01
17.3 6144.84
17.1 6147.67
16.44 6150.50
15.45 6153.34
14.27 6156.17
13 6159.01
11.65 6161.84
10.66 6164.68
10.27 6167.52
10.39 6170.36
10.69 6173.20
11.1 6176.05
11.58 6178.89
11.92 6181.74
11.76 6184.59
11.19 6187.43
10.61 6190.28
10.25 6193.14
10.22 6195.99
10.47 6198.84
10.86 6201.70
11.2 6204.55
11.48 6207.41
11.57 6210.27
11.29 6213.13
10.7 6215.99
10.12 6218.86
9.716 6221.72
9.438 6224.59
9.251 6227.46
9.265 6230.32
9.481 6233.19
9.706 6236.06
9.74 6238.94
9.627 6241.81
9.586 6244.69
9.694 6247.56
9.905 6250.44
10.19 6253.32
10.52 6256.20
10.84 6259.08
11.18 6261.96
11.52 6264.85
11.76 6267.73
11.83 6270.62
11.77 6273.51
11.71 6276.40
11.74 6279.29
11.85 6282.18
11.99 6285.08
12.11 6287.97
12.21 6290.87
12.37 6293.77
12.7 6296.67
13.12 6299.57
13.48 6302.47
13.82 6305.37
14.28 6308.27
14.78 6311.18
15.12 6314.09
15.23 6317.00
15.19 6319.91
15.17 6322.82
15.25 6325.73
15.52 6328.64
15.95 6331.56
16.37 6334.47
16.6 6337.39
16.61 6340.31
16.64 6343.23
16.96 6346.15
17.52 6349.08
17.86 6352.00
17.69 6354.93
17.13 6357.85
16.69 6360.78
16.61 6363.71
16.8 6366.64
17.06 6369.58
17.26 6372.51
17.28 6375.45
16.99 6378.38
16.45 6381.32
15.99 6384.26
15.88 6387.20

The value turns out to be 5.75 angstrom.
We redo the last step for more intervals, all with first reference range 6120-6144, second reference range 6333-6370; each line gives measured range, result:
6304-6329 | 2.9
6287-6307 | 4.7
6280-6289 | 2.6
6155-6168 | 3.5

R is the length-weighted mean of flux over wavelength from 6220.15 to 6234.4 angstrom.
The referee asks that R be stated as 9.44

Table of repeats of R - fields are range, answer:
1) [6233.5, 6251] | 9.68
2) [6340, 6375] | 17.1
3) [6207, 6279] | 10.5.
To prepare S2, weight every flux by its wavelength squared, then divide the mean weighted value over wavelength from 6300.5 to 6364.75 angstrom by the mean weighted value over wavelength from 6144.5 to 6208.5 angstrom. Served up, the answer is 1.4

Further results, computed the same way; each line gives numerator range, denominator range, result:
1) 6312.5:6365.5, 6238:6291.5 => 1.52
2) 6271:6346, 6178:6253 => 1.40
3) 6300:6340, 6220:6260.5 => 1.59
